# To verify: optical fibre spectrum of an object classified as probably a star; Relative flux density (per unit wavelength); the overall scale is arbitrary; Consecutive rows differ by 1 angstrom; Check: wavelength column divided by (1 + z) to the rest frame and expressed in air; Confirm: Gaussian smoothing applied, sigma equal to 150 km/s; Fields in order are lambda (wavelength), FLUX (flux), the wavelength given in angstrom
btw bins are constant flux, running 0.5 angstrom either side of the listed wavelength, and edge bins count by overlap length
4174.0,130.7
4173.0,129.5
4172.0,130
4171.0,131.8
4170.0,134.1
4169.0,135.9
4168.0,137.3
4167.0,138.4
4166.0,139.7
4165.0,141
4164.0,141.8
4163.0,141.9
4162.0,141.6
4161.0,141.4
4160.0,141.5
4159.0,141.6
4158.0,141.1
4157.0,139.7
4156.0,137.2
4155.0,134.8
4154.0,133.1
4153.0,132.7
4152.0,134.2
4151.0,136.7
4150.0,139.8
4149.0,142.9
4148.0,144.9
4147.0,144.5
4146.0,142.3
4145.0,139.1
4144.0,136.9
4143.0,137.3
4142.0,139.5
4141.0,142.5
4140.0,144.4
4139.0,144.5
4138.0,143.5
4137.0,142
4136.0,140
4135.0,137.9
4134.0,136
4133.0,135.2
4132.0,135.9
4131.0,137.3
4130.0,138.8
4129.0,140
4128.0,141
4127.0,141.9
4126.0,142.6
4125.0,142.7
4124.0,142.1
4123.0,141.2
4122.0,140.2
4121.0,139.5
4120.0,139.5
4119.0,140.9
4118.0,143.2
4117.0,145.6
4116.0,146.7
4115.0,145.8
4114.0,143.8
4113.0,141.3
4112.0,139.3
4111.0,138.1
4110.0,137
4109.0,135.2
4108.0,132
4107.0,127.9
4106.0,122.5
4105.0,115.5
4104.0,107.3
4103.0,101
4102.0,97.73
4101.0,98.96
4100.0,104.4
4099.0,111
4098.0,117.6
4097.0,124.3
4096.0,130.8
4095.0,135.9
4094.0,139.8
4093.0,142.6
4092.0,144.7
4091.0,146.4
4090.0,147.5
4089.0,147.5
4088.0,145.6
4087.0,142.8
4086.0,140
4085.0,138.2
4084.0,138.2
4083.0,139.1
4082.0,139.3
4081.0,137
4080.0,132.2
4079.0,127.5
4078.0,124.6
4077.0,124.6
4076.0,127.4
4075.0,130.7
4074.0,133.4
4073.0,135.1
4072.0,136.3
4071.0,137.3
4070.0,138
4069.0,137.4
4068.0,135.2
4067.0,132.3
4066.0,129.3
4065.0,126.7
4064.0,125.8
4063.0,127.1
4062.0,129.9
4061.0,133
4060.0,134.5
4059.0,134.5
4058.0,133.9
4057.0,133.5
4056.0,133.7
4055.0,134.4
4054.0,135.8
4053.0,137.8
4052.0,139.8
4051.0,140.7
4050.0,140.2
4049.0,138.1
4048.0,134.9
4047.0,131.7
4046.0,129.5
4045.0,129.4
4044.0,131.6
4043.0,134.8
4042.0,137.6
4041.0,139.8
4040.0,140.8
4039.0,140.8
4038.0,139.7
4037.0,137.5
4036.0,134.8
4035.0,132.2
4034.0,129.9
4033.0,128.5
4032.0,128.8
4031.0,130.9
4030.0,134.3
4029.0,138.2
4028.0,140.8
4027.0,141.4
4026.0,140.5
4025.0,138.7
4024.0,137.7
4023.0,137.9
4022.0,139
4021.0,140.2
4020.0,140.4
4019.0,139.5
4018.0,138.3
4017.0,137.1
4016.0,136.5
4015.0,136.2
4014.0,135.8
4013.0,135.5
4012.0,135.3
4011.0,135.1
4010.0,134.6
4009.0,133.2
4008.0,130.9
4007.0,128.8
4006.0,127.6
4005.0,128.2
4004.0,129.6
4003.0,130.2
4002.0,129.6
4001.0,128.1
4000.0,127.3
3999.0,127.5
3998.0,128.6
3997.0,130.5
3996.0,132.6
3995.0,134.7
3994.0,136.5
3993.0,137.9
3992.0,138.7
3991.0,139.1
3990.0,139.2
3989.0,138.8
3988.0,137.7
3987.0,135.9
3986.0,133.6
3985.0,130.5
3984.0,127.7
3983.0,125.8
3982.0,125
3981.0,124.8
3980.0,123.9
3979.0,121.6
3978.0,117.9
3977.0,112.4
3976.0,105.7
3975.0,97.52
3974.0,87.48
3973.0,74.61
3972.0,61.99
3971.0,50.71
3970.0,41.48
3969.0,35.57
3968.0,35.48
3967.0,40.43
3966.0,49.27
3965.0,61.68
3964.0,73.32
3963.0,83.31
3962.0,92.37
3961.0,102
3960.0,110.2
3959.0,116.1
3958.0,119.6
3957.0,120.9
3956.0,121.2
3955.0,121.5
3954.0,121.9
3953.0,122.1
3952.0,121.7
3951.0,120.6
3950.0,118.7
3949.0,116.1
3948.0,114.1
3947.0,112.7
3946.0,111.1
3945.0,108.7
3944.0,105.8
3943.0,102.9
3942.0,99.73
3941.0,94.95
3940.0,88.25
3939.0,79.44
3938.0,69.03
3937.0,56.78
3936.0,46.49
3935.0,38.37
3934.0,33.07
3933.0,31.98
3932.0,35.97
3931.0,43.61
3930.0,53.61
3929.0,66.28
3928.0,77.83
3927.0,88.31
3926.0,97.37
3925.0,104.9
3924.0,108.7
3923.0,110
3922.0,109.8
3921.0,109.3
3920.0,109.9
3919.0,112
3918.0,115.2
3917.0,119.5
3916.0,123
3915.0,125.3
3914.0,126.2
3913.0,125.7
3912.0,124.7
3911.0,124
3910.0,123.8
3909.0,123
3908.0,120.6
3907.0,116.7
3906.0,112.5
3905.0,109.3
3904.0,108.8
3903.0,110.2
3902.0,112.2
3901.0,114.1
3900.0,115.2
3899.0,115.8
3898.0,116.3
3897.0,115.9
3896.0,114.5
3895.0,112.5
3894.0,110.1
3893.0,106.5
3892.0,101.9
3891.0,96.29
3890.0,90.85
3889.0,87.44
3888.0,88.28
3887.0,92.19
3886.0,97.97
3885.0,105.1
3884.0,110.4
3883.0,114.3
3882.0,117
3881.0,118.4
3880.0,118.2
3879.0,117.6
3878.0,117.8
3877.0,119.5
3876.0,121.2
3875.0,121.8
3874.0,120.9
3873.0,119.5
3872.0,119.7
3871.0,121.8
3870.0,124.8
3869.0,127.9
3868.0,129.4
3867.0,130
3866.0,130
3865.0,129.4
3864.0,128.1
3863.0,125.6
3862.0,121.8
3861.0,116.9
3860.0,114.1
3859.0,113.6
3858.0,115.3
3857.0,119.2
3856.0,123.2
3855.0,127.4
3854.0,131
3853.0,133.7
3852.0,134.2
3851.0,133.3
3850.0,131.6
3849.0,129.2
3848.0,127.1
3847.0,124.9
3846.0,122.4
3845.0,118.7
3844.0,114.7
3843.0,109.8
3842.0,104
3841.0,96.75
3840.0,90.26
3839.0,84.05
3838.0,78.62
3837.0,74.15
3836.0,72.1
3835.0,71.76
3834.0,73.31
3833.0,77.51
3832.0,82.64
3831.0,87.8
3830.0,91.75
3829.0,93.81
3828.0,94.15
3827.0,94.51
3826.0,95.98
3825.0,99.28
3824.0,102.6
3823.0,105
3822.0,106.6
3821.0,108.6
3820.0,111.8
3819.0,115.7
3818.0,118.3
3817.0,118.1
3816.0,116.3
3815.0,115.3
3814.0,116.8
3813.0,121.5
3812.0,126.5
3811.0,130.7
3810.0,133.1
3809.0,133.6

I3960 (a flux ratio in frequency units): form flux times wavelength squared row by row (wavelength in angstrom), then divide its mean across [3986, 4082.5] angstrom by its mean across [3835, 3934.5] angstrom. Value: 1.33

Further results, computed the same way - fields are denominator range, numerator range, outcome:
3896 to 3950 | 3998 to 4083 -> 1.44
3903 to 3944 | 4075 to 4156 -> 1.58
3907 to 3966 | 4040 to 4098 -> 1.47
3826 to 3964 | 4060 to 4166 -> 1.43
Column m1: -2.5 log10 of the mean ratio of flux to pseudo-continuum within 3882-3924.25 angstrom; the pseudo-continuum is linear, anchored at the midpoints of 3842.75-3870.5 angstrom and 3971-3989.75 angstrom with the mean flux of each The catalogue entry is 0.085 mag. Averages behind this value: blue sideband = 125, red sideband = 114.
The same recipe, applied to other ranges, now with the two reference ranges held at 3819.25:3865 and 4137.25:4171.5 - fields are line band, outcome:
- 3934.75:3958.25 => 0.16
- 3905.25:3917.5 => -0.07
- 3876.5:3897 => 0.05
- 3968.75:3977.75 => 0.50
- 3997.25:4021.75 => -0.07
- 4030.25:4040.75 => -0.06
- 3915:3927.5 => 0.06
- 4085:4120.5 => 0.02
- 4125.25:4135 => -0.01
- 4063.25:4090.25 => -0.03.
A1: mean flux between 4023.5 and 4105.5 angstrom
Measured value 133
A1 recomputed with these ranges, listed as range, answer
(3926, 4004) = 100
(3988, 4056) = 135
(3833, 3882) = 115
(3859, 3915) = 116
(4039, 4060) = 136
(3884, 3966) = 101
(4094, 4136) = 132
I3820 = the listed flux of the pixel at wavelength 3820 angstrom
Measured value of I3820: 111.8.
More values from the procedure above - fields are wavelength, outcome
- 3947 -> 112.7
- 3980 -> 123.9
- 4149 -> 142.9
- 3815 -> 115.3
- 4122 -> 140.2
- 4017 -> 137.1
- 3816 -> 116.3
